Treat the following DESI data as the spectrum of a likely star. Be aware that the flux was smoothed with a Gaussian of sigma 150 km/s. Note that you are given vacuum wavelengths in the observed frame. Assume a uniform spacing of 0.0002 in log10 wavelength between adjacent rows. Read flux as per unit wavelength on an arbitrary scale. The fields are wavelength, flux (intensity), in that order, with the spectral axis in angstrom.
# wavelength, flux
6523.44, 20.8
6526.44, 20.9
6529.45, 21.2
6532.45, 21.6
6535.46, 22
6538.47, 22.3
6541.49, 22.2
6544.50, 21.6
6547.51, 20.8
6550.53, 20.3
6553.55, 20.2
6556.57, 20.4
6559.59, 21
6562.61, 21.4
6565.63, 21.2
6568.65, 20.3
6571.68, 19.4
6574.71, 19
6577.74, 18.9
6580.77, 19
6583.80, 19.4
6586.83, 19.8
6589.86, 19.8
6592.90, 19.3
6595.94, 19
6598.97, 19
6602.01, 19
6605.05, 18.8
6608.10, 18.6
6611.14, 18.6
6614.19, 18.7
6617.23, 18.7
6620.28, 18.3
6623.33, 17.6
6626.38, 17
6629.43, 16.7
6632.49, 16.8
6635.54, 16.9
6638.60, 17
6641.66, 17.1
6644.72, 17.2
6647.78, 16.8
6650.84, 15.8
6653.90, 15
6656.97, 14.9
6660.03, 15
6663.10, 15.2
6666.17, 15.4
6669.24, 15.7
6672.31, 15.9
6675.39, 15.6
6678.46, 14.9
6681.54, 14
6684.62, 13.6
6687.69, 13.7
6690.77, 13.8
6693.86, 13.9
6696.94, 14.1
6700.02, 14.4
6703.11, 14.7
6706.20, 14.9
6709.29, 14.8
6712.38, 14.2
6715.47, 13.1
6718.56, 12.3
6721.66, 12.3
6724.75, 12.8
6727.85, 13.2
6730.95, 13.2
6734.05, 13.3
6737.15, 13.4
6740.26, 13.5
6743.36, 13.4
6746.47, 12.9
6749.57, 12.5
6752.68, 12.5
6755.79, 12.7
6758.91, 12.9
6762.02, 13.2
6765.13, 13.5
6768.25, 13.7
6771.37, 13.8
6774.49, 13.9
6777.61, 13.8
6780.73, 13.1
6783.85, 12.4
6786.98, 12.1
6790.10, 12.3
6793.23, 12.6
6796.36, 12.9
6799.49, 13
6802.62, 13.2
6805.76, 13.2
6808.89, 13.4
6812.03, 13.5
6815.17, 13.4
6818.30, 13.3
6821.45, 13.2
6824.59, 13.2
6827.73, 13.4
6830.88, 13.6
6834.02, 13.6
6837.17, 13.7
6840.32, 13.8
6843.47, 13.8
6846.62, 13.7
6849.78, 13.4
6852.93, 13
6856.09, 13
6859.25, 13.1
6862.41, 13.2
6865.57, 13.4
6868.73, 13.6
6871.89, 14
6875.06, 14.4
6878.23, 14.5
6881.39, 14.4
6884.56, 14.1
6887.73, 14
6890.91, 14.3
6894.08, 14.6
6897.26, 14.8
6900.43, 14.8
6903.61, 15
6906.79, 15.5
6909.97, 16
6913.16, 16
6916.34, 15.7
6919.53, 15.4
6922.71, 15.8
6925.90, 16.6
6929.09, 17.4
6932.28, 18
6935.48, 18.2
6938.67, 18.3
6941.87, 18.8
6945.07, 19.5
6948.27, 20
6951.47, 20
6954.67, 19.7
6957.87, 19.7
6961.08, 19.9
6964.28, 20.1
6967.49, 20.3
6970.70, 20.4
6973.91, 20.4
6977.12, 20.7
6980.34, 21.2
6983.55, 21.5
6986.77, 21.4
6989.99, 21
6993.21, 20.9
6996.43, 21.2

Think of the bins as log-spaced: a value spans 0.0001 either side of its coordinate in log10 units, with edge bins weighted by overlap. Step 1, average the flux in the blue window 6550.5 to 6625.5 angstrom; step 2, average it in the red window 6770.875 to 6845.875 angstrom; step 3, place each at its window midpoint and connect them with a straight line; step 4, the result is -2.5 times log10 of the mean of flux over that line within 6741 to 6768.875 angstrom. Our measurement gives 0.13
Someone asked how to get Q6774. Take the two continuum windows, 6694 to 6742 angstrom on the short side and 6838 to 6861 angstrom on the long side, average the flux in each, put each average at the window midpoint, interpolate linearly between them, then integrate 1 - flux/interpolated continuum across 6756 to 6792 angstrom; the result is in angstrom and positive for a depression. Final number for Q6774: 1.1 angstrom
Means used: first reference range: 13.6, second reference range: 13.4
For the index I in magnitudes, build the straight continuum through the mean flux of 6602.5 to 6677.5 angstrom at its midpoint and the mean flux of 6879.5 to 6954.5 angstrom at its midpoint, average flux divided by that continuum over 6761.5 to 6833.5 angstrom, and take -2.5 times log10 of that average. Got 0.25 mag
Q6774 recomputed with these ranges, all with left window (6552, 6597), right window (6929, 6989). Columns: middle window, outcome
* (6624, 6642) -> 2.66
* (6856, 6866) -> 3.36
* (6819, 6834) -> 4.89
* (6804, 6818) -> 4.58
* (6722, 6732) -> 3.47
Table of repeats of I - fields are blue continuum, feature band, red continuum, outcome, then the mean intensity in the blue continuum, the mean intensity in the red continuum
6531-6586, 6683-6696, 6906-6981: 0.399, 20.6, 18.5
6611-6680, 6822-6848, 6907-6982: 0.294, 16.5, 18.6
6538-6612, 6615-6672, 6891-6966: 0.177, 19.9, 17.3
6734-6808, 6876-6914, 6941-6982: 0.190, 13.1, 20.1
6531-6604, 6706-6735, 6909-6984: 0.420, 20.3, 18.7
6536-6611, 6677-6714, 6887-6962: 0.311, 20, 17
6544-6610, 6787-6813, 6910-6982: 0.423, 19.8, 18.7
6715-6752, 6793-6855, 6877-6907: 0.042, 13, 14.6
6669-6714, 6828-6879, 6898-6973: 0.226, 14.5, 17.9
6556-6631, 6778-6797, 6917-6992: 0.456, 19.1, 19.3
